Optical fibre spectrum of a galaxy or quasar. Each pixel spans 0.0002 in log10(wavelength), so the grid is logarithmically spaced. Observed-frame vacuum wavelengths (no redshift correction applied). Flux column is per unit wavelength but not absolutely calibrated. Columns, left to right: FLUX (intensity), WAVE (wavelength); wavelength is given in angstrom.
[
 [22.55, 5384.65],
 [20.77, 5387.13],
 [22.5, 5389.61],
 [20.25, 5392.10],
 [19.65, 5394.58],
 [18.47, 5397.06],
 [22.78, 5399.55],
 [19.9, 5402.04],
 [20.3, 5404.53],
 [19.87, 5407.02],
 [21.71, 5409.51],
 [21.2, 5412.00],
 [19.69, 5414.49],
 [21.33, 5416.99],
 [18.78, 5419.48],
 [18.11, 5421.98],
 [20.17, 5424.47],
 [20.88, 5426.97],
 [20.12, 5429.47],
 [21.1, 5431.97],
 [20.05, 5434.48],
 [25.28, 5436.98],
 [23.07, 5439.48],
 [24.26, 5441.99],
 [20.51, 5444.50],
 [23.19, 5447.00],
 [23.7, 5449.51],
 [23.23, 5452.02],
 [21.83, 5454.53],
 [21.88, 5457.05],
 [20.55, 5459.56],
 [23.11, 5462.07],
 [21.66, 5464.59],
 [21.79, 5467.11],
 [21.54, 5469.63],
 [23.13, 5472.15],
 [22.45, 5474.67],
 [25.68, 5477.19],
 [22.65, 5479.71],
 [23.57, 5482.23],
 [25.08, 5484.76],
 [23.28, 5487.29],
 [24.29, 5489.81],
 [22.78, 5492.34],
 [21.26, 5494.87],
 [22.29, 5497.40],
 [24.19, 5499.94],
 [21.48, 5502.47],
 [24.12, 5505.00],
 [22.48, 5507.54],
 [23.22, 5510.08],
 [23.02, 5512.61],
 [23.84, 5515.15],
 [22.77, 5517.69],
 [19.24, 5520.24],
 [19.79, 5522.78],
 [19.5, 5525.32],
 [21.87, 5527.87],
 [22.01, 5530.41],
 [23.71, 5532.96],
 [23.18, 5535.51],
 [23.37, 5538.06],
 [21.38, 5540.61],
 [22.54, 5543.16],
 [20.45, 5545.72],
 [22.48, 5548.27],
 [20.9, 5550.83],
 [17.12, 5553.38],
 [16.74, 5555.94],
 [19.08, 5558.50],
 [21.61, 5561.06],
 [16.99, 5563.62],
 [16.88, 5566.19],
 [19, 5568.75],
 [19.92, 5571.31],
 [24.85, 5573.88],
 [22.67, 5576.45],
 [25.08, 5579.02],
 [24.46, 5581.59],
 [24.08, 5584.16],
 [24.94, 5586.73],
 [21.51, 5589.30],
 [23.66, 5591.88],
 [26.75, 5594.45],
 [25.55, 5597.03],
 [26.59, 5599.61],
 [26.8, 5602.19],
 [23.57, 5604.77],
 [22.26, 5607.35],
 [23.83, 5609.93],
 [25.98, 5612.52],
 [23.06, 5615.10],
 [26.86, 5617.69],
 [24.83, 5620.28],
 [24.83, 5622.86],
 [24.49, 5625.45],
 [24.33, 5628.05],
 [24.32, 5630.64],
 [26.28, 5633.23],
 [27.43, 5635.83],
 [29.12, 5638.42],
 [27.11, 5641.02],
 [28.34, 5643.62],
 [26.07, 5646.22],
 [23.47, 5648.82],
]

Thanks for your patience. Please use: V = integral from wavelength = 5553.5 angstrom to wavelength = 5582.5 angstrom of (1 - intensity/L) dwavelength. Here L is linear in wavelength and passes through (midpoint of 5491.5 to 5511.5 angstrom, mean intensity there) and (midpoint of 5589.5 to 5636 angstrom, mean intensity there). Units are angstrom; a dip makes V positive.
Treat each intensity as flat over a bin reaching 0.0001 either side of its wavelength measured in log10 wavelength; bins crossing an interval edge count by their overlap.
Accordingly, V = 4.3 angstrom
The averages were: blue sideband 22.7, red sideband 24.9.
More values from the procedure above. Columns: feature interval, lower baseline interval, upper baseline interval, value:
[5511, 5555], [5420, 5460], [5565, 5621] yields 2.67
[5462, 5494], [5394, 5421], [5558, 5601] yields -2.79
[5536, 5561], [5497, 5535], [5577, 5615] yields 2.78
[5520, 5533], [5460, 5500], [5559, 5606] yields 1.17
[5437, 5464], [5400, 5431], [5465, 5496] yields -1.08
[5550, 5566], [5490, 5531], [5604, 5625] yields 3.21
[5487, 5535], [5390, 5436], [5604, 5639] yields 0.32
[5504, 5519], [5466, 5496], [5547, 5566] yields -1.18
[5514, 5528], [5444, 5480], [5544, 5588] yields 0.38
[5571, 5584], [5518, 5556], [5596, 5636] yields -0.34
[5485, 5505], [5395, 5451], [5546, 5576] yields -2.57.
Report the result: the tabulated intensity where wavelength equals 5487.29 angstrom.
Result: 23.28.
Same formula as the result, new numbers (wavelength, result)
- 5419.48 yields 18.78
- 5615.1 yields 23.06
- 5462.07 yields 23.11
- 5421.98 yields 18.11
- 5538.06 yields 23.37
